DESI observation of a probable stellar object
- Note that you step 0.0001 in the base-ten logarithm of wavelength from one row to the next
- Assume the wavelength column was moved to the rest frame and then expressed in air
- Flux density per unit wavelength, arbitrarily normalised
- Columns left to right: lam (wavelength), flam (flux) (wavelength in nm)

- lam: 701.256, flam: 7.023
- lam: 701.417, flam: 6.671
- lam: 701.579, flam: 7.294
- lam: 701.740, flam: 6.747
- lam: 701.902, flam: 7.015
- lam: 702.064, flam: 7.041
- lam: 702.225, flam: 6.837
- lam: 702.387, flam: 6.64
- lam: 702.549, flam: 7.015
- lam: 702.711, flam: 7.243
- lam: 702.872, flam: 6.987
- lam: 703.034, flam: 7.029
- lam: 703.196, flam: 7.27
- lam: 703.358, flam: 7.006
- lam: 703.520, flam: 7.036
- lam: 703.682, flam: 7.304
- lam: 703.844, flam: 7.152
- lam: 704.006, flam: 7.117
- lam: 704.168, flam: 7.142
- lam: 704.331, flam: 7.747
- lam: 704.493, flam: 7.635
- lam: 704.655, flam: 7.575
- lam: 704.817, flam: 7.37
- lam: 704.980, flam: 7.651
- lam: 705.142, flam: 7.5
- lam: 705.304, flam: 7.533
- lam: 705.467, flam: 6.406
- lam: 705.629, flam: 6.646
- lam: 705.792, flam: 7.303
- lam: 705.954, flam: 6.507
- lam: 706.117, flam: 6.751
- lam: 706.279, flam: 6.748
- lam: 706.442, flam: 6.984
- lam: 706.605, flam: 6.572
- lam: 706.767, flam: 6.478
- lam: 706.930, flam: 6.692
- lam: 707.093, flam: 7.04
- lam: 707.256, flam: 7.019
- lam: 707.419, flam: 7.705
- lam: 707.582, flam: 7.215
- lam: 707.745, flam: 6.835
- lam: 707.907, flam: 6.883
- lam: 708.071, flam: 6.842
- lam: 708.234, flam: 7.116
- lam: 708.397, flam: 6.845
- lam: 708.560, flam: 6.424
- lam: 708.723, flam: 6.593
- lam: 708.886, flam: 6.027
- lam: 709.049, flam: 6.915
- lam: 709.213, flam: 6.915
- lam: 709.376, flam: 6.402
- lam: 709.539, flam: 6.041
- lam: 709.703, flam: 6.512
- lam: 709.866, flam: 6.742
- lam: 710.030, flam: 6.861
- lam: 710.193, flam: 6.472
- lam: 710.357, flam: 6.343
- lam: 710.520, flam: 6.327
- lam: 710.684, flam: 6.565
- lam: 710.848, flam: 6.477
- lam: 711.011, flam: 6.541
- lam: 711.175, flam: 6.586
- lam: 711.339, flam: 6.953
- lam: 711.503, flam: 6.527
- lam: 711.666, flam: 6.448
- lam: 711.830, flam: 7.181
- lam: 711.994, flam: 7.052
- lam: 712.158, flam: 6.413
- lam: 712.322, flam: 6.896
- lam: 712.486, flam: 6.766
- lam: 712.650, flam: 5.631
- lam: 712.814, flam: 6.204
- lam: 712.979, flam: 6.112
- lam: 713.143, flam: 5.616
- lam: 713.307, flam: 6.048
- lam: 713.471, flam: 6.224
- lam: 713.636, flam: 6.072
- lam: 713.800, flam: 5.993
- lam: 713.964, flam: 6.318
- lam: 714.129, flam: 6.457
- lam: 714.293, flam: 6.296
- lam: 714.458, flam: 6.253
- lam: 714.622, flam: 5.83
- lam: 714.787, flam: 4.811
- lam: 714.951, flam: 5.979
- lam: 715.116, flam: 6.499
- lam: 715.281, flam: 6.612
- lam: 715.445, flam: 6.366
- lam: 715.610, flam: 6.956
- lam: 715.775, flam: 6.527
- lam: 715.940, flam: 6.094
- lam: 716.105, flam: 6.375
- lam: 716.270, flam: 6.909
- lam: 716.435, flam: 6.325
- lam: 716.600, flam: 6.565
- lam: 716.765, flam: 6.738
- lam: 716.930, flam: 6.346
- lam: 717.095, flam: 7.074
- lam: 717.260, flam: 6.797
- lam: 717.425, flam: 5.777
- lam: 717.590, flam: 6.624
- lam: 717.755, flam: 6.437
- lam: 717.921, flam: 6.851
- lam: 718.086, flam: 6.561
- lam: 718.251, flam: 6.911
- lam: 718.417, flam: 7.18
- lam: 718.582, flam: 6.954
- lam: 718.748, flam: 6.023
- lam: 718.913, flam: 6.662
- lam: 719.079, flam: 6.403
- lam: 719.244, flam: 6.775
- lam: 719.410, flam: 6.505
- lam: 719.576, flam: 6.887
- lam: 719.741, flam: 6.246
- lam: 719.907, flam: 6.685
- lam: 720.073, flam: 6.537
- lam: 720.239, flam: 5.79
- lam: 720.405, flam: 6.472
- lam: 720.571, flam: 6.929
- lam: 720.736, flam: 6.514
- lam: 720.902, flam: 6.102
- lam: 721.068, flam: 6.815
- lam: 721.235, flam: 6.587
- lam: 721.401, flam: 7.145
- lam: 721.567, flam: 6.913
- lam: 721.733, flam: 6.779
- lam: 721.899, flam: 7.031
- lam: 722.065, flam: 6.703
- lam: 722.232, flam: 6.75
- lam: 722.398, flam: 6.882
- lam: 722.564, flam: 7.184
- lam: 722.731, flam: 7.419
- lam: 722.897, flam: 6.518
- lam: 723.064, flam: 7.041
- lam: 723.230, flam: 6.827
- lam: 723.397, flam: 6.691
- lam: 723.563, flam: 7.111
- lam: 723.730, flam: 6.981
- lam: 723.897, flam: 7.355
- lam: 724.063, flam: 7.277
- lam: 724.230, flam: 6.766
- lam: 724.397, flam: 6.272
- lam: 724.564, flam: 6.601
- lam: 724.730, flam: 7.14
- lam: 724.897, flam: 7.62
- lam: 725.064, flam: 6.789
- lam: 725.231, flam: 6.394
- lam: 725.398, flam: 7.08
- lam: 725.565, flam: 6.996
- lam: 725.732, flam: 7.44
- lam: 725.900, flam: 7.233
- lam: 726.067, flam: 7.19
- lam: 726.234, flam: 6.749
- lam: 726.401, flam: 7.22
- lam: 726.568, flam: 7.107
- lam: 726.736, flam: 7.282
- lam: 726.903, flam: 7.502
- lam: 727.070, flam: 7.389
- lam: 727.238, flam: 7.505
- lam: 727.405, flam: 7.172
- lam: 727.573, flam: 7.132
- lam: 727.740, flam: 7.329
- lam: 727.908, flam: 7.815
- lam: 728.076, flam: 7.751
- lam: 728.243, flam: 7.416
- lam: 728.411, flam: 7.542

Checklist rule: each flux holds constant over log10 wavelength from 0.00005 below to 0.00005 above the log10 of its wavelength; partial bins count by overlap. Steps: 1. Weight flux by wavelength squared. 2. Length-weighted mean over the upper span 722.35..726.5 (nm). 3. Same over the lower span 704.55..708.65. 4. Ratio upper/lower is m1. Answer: 1.05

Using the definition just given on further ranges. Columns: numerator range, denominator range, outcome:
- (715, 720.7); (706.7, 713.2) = 1.01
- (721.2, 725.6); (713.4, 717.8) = 1.12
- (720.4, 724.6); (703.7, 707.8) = 1.01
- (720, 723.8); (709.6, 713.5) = 1.08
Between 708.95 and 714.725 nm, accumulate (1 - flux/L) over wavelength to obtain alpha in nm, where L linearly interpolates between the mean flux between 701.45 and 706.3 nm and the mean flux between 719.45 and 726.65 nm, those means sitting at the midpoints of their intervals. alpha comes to 0.48 nm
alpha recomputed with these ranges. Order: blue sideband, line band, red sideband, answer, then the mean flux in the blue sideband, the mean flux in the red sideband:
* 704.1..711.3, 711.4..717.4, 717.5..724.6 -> 0.38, 6.85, 6.74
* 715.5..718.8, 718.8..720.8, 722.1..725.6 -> 0.06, 6.6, 6.93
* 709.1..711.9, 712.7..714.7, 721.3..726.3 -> 0.17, 6.58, 6.96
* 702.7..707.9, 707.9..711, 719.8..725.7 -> 0.20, 7.1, 6.82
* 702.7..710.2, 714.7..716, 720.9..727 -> 0.14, 6.95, 6.97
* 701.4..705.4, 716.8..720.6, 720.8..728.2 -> 0.27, 7.19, 7.04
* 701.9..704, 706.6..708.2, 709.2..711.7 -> -0.05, 7.05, 6.54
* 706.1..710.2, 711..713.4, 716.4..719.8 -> 0.09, 6.76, 6.61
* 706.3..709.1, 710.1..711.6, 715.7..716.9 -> 0.04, 6.83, 6.5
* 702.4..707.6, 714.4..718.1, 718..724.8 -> 0.25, 7.1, 6.75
